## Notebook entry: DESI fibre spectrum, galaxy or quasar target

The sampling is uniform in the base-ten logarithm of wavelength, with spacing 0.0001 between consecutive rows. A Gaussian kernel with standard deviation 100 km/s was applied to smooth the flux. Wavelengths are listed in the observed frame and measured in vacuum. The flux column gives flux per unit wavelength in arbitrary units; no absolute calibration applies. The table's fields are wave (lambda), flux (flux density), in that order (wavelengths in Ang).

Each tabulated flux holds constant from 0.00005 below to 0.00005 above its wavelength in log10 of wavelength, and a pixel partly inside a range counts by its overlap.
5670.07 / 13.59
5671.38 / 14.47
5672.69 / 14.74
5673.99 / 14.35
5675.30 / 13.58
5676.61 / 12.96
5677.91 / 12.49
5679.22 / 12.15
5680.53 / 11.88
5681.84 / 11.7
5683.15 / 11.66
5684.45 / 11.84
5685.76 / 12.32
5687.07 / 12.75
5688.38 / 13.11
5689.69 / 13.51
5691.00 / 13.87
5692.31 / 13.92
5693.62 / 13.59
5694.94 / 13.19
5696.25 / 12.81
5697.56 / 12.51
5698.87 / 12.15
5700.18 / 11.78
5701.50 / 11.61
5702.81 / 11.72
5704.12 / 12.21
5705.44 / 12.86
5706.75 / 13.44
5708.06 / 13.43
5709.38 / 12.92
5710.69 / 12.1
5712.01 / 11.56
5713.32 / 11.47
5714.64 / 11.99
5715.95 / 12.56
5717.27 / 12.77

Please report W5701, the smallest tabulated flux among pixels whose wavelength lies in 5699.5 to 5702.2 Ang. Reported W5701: 11.61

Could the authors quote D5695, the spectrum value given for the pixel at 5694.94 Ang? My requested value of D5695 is 13.19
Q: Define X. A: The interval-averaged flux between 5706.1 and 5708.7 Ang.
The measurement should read 13.5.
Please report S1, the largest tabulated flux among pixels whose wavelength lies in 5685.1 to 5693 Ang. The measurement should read 13.92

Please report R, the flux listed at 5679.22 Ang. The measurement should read 12.15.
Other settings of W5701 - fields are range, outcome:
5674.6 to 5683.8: 11.66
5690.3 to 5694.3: 13.59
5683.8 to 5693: 11.84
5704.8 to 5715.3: 11.47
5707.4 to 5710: 12.92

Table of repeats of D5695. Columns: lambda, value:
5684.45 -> 11.84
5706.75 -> 13.44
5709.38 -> 12.92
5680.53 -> 11.88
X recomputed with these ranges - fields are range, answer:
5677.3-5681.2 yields 12.1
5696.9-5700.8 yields 12.2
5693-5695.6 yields 13.3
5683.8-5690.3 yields 12.7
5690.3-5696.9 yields 13.5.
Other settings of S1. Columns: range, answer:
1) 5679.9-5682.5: 11.88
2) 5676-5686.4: 12.96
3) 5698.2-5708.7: 13.44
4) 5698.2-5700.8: 12.15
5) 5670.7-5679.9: 14.74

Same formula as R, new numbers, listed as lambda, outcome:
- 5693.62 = 13.59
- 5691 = 13.87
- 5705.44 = 12.86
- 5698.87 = 12.15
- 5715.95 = 12.56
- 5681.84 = 11.7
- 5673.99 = 14.35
